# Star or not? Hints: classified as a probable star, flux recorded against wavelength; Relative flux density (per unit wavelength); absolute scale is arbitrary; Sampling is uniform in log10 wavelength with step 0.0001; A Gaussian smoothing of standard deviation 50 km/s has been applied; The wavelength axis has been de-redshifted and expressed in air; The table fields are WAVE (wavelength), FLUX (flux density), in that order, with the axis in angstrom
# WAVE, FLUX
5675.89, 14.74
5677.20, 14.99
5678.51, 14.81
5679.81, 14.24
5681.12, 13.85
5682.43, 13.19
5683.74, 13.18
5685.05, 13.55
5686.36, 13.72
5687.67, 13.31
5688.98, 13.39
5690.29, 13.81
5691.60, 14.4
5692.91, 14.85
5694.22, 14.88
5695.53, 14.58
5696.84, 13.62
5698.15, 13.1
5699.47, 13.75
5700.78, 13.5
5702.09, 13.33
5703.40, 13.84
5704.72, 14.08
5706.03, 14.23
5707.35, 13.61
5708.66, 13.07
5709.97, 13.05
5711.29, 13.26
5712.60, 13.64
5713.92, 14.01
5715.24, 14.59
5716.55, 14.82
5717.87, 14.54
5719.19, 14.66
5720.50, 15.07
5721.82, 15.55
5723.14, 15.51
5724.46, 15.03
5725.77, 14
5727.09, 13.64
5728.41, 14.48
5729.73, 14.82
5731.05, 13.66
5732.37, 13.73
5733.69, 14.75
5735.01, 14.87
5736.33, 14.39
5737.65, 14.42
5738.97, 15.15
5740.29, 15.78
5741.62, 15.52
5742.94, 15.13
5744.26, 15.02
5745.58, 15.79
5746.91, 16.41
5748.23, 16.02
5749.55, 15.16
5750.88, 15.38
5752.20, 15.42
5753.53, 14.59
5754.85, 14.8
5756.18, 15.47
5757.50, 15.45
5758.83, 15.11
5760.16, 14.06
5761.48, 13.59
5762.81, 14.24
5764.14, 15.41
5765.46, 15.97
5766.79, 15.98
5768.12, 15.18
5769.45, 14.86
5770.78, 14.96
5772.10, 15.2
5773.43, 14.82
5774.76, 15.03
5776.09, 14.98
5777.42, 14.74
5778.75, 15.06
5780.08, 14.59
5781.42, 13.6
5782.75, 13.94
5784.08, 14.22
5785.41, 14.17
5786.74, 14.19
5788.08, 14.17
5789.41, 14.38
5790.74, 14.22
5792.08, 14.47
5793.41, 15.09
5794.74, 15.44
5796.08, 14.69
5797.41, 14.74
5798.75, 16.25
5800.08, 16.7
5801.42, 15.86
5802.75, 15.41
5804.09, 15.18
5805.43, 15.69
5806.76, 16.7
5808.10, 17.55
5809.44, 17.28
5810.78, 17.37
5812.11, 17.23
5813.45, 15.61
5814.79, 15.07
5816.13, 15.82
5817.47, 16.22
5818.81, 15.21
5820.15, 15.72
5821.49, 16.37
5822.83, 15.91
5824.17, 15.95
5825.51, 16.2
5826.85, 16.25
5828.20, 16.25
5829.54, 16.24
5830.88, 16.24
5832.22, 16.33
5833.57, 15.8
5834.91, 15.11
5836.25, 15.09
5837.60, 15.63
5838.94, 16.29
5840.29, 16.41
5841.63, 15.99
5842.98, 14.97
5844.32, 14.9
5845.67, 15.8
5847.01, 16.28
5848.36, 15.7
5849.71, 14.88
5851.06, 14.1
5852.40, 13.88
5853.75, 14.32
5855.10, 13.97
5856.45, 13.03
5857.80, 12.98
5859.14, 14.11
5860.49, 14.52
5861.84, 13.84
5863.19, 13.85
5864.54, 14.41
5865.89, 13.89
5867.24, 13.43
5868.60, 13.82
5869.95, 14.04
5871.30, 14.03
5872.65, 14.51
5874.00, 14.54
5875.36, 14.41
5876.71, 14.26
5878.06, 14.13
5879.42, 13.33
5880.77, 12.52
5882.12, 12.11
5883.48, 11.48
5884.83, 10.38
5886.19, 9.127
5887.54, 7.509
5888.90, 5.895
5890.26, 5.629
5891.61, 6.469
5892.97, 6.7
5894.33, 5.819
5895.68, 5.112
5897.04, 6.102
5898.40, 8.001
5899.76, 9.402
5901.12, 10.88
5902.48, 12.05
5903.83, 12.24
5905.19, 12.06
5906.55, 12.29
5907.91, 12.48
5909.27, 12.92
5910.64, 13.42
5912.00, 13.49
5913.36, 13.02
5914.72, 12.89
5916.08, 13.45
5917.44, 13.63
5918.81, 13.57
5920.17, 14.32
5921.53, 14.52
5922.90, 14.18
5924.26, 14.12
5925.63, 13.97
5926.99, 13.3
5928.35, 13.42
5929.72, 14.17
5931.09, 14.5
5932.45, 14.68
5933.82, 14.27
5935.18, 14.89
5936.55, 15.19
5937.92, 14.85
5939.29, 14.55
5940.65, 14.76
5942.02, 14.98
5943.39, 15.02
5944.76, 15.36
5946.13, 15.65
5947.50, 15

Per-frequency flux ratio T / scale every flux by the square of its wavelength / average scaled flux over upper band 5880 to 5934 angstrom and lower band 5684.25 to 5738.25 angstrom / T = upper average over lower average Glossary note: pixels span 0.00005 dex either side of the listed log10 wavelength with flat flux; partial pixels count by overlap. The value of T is 0.86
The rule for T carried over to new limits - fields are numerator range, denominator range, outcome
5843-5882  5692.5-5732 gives 1.06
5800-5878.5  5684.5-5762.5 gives 1.10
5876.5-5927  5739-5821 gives 0.76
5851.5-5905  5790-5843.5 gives 0.74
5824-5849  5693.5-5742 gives 1.16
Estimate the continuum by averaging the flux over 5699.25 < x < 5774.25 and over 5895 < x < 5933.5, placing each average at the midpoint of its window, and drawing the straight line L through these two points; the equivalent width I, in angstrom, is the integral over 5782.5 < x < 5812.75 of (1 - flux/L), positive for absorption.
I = -3.4 angstrom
